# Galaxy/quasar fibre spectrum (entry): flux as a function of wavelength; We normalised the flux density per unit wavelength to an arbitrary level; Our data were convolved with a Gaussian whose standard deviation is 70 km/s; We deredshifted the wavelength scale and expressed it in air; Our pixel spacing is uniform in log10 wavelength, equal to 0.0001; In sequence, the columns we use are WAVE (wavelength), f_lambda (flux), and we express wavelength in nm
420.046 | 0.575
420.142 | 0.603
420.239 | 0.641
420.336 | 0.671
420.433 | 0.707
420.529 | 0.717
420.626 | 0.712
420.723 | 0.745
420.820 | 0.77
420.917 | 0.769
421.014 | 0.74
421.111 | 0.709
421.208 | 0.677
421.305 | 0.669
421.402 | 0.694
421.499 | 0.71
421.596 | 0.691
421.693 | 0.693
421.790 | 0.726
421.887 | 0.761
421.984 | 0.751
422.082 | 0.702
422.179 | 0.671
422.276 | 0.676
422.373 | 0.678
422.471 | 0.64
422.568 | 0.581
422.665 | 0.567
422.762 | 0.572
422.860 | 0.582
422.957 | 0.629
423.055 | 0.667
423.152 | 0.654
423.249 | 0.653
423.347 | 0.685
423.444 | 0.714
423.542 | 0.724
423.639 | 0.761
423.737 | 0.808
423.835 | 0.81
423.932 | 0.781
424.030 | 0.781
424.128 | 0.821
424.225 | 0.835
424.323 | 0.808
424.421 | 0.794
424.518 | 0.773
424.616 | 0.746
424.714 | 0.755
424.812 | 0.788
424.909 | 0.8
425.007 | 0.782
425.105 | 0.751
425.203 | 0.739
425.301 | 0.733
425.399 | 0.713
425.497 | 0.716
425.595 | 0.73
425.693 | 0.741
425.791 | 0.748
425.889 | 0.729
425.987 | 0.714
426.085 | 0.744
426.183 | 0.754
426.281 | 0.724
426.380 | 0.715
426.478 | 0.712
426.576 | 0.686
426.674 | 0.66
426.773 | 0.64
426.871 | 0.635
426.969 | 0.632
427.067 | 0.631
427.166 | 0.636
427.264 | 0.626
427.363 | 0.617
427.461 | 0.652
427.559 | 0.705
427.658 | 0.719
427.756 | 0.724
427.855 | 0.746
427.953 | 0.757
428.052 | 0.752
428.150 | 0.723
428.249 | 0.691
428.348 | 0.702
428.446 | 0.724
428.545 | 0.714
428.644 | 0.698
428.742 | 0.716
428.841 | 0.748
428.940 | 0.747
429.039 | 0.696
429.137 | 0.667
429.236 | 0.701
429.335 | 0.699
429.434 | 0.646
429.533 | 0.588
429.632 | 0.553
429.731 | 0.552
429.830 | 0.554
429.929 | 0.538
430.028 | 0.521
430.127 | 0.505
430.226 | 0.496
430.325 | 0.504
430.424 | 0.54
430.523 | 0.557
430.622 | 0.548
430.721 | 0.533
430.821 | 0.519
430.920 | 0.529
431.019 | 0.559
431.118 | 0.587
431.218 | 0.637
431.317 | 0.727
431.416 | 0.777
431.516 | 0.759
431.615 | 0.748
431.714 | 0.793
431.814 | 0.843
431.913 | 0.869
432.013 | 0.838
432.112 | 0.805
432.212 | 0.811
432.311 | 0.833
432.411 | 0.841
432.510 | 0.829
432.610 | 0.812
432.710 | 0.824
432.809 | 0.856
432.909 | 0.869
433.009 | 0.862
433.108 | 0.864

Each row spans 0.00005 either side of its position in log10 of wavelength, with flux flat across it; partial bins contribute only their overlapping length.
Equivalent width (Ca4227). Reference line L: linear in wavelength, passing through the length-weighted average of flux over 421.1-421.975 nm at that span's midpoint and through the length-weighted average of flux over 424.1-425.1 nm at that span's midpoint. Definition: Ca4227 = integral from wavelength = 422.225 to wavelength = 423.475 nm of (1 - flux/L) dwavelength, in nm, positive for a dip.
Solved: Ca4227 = 0.18 nm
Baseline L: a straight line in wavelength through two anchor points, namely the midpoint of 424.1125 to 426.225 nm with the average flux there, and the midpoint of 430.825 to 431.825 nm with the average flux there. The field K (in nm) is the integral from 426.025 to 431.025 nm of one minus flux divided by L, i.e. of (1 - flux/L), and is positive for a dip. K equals 0.50 nm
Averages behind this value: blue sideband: 0.759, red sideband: 0.682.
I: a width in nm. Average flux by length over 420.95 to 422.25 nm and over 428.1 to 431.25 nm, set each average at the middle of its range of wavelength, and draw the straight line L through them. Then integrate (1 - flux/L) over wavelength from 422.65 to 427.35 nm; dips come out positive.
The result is -0.341 nm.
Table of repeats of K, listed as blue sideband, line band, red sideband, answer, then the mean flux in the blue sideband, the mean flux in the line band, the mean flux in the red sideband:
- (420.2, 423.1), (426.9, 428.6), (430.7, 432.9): 0.074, 0.684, 0.691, 0.747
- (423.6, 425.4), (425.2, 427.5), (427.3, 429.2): 0.165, 0.779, 0.692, 0.71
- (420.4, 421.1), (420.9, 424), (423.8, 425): 0.285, 0.737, 0.692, 0.791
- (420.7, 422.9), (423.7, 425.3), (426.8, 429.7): -0.233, 0.685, 0.784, 0.683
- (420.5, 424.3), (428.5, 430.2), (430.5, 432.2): 0.140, 0.706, 0.635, 0.689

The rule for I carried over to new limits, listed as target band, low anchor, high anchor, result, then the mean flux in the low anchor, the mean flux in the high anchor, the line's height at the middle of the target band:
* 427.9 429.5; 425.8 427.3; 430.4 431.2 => -0.24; 0.685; 0.55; 0.617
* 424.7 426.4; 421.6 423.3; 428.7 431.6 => -0.27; 0.66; 0.612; 0.64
